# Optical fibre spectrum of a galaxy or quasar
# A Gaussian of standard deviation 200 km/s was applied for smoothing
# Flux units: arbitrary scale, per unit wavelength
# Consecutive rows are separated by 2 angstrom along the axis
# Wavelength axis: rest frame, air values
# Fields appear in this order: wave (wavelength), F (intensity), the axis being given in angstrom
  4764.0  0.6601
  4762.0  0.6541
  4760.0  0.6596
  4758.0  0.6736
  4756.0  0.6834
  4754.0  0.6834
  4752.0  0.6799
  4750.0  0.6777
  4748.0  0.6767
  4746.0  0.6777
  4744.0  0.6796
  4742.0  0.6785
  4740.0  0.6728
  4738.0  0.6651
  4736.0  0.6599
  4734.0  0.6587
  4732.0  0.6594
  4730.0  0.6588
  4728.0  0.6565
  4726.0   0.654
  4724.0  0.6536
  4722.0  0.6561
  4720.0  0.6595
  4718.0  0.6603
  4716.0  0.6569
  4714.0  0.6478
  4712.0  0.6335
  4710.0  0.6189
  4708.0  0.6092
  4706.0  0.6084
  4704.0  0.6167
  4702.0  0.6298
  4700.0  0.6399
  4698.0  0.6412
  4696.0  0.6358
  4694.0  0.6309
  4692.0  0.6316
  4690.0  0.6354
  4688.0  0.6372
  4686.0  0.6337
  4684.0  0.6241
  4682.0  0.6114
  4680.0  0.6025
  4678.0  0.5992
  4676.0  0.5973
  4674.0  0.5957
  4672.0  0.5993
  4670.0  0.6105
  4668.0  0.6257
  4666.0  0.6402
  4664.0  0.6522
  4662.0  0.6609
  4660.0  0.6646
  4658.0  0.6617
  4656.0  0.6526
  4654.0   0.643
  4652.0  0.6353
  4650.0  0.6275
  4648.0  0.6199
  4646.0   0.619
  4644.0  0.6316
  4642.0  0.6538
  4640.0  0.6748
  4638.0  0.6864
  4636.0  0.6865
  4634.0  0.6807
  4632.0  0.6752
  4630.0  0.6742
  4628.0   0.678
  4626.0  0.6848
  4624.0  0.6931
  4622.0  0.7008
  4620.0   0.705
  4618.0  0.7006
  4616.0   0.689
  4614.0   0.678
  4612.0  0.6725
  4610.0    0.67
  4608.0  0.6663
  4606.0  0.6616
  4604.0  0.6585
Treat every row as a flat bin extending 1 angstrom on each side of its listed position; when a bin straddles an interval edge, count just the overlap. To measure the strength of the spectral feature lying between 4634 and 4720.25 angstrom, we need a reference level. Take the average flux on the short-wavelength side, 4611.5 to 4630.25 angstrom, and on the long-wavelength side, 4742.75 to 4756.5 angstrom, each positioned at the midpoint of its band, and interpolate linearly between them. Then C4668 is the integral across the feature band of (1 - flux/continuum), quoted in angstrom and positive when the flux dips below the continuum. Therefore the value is 6.22 angstrom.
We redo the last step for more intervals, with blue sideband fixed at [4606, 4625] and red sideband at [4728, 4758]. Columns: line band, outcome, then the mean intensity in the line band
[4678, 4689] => 0.94 angstrom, 0.62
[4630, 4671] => 1.84 angstrom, 0.651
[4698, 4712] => 1.09 angstrom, 0.623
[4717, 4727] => 0.26 angstrom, 0.657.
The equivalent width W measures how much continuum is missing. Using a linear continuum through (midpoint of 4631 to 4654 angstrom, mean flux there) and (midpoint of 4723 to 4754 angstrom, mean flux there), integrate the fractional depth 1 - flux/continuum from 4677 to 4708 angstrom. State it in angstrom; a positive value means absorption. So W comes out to 1.7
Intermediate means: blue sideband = 0.653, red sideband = 0.668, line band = 0.625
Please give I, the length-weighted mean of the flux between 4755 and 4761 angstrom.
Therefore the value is 0.672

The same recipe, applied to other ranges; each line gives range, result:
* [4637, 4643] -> 0.672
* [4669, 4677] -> 0.601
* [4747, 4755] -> 0.679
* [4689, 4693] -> 0.633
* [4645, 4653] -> 0.625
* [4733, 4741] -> 0.664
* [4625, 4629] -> 0.681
